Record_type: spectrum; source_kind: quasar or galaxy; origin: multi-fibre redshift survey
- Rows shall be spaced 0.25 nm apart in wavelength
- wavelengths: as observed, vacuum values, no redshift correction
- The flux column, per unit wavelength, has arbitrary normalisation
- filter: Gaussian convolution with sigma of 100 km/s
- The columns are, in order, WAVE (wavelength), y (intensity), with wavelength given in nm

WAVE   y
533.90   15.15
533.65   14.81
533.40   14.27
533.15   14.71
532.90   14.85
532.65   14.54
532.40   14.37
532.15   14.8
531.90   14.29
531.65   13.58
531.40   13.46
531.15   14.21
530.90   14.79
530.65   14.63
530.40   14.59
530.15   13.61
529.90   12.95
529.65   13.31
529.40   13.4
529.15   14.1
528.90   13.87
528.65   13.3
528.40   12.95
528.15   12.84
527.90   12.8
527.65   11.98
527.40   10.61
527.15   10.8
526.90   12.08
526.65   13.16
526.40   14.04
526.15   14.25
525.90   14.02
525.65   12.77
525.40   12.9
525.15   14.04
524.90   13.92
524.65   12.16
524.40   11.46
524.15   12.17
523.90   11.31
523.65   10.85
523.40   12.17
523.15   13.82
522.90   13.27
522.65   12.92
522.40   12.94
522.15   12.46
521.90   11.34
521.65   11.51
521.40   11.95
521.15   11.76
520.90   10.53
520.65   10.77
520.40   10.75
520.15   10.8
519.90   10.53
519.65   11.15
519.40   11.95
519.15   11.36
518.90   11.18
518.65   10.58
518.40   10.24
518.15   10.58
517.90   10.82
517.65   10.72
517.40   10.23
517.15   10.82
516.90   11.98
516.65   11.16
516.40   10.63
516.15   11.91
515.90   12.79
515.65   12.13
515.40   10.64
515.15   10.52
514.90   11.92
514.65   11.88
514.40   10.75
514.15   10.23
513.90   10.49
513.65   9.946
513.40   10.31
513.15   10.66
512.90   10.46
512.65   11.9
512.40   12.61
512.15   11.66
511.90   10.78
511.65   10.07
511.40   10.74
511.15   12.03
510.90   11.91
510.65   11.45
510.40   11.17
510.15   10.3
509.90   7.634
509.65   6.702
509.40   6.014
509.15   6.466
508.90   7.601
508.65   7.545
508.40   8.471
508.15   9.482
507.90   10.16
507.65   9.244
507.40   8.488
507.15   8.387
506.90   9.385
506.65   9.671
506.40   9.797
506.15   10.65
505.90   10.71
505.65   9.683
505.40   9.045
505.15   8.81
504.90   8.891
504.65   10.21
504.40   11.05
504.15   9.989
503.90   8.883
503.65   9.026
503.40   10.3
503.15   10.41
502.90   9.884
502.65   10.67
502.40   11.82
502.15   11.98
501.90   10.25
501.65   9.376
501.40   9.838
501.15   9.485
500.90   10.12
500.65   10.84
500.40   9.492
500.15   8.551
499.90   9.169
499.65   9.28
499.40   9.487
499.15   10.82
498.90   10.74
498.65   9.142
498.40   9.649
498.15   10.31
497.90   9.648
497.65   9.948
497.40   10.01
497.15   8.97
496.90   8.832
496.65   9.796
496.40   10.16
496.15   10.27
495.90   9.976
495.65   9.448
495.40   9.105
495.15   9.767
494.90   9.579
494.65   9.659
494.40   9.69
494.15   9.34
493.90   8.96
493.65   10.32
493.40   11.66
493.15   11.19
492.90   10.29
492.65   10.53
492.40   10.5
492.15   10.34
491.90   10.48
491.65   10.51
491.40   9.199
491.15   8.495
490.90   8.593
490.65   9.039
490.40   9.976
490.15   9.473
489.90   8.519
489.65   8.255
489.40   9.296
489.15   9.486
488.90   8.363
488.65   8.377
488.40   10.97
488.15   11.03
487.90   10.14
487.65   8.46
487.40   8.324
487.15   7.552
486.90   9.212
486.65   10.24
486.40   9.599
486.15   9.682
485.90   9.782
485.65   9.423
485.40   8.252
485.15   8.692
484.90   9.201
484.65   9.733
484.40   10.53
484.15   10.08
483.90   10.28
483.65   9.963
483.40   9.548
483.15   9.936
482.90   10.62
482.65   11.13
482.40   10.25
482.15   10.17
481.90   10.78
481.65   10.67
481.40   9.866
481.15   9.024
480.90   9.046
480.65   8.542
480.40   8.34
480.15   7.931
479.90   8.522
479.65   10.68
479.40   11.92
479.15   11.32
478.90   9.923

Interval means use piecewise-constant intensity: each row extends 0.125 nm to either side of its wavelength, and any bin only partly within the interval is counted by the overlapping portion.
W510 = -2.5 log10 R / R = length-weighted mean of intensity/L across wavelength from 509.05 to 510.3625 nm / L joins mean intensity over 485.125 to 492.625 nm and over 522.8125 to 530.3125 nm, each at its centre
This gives 0.42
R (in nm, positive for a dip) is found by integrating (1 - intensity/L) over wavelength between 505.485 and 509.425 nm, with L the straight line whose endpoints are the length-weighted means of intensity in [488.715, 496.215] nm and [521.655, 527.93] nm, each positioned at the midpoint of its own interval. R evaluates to 0.736 nm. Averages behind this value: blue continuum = 9.66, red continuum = 12.5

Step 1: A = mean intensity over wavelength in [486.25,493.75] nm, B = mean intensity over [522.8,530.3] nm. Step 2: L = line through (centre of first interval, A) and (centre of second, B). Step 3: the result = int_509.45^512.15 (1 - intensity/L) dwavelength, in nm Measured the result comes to 0.29 nm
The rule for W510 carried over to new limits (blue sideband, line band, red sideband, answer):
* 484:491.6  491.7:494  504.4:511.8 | -0.13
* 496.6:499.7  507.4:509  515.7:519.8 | 0.19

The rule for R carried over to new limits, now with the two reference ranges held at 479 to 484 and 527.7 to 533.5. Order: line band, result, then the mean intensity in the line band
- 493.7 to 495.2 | 0.198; 9.53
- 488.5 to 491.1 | 0.405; 8.94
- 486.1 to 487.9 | 0.227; 9.06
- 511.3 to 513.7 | 0.287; 10.9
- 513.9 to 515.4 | 0.194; 11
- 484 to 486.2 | 0.156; 9.49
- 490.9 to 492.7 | 0.146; 9.89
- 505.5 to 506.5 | 0.144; 10.2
